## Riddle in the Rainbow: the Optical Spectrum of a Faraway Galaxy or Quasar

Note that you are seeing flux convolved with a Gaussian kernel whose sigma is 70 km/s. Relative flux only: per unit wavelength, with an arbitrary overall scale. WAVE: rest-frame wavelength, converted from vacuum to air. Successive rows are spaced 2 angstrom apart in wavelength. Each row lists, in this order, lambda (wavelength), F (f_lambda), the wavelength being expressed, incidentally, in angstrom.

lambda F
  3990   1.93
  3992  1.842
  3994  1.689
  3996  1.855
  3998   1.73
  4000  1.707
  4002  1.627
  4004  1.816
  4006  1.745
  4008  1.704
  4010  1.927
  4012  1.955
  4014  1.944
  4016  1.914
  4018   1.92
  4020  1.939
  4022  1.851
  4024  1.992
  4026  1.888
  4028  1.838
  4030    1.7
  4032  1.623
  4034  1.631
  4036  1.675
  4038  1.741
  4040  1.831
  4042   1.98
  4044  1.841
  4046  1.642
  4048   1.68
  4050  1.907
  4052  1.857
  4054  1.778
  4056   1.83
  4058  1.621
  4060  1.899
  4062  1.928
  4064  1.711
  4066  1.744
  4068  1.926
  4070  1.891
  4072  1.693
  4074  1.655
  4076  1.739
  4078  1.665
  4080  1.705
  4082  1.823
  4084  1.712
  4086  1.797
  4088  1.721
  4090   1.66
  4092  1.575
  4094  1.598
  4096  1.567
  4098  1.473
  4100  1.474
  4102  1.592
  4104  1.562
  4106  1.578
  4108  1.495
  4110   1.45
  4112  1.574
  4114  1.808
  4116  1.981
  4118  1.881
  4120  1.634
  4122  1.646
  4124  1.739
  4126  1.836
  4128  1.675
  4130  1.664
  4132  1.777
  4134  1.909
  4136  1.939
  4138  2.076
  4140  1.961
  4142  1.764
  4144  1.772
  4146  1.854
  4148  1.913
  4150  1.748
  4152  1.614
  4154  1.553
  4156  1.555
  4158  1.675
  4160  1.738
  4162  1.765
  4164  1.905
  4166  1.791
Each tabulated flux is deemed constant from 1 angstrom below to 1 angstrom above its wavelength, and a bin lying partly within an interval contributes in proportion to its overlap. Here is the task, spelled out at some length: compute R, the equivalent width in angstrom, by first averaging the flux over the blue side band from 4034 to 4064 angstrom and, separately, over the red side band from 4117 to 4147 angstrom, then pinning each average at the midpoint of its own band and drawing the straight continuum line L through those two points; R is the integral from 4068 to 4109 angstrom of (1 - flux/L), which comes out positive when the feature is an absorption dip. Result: 3.3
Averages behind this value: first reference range 1.79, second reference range 1.81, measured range 1.66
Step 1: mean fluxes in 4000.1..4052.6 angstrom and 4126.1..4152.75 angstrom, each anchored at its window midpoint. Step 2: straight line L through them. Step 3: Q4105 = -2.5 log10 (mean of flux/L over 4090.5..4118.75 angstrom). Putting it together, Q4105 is 0.131 mag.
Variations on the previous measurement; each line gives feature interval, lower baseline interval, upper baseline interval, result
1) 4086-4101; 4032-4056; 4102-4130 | 0.07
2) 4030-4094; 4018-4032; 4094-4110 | -0.04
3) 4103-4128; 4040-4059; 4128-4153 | 0.08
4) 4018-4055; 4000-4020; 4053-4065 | 0.01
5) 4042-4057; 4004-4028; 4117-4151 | 0.04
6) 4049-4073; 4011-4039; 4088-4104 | -0.07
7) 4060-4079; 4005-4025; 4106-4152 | 0.03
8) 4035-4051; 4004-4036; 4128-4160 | 0.02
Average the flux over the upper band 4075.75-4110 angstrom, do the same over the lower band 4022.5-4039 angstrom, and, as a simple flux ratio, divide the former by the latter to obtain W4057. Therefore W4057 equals 0.9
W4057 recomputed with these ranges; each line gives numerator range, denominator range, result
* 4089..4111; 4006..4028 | 0.82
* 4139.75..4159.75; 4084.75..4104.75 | 1.08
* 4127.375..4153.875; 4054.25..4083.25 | 1.02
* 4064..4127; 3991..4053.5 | 0.93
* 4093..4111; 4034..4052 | 0.86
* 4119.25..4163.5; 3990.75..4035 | 0.98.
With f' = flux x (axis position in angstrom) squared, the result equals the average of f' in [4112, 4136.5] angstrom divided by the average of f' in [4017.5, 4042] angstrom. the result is 1.03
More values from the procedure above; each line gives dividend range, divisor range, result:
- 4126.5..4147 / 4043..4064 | 1.07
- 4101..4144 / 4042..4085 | 1.01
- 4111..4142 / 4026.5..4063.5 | 1.06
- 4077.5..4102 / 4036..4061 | 0.93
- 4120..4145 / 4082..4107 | 1.14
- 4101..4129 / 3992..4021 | 0.97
